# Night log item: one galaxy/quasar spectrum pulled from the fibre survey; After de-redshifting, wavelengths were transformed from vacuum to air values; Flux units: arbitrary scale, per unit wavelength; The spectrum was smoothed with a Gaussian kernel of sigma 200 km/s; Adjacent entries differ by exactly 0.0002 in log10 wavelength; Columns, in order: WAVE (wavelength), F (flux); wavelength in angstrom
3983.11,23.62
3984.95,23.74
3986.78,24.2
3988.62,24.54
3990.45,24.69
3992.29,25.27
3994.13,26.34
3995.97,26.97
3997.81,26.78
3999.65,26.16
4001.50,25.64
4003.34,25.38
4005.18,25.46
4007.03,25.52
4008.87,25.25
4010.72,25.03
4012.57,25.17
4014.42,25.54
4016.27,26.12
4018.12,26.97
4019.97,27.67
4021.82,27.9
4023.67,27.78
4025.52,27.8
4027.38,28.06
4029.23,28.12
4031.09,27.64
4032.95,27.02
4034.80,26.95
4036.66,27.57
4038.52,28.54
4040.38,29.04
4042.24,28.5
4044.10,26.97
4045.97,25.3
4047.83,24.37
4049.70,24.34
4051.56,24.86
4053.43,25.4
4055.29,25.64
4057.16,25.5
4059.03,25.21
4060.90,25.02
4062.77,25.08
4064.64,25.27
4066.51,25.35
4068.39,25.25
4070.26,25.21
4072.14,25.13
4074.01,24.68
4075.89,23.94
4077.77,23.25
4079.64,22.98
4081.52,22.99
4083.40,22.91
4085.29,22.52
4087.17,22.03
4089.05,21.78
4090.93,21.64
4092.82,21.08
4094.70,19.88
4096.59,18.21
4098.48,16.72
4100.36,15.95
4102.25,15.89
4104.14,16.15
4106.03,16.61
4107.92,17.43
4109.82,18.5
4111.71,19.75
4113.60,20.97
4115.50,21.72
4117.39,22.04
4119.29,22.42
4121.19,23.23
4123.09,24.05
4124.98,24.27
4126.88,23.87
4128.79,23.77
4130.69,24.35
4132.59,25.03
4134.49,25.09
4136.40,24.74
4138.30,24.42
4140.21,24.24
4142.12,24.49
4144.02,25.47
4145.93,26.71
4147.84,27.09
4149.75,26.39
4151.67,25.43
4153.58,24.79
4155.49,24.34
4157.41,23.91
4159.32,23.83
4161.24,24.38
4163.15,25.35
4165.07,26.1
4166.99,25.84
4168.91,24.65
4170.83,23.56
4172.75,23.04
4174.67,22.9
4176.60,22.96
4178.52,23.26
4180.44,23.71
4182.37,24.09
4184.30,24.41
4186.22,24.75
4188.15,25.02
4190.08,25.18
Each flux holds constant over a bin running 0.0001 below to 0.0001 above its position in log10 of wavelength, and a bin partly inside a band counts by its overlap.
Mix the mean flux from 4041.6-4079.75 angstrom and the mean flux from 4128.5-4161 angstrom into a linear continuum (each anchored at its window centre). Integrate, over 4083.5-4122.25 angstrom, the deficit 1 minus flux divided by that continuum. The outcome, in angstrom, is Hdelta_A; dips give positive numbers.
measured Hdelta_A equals 8.1 angstrom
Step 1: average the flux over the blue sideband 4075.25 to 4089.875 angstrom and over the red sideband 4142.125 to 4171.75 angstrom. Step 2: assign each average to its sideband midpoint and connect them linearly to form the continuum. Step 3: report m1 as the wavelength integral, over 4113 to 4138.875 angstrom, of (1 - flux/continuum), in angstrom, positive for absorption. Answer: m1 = 0.63 angstrom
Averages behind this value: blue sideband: 22.8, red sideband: 25.2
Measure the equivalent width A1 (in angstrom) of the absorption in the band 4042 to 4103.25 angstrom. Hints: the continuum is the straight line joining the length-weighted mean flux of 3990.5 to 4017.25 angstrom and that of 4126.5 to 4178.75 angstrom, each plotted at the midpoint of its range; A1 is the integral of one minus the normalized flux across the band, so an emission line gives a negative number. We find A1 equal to 4.9 angstrom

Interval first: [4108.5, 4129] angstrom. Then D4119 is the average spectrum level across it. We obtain 22.1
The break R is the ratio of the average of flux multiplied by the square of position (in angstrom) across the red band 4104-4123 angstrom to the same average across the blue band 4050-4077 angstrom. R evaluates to 0.8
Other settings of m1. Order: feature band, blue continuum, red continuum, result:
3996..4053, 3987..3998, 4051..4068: -2.6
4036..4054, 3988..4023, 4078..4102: -2.3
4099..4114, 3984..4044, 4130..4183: 4.6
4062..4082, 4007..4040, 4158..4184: 1.2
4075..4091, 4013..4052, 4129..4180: 2.0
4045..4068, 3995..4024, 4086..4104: -2.9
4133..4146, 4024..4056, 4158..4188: 0.0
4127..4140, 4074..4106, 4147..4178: -0.9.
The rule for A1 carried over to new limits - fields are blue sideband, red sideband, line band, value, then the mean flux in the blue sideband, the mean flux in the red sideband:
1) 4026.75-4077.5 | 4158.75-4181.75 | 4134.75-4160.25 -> -0.6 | 26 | 24.1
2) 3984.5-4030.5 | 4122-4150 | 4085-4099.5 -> 2.8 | 26.1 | 24.9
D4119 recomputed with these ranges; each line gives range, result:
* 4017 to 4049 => 27.4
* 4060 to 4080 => 24.7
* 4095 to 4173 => 22.8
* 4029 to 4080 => 25.8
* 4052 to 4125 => 22.1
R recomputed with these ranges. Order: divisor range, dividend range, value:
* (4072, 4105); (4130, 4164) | 1.23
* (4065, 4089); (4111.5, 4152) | 1.04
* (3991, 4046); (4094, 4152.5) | 0.87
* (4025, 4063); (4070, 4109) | 0.80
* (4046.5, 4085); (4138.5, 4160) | 1.07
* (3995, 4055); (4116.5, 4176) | 0.98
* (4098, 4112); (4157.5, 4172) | 1.50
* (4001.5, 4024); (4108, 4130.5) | 0.89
